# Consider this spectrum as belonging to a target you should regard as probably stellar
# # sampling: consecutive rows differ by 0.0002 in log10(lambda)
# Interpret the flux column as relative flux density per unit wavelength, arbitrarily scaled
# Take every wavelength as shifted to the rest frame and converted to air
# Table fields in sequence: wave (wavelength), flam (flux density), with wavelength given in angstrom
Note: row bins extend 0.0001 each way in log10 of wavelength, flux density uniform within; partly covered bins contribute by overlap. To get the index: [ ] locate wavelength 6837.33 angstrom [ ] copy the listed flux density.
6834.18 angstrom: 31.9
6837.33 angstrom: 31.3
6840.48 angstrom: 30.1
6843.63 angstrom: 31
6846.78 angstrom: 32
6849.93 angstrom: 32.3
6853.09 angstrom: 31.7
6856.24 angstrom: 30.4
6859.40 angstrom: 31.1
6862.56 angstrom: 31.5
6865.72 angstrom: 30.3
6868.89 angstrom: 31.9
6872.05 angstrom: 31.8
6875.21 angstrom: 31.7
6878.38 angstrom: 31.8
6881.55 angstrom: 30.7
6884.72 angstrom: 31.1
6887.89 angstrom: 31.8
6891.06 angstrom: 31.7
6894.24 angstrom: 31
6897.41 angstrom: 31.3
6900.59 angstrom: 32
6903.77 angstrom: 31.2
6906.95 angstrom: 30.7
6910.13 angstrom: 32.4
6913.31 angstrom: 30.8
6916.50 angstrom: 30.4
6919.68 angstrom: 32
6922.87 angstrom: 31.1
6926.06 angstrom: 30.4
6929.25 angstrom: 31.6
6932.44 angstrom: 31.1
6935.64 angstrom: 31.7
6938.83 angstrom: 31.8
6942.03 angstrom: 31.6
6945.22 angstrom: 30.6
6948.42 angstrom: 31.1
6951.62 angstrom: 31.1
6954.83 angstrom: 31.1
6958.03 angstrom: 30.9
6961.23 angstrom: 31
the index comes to 31.3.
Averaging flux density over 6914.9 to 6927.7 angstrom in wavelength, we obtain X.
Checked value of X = 31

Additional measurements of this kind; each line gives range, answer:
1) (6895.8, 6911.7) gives 31.5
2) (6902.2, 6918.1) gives 31.1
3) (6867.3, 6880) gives 31.8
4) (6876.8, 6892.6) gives 31.4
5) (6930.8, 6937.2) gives 31.4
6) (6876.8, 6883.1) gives 31.2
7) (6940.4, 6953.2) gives 31.1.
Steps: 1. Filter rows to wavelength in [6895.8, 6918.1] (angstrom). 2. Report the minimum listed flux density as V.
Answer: 30.4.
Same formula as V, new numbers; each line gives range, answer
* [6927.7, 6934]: 31.1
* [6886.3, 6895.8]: 31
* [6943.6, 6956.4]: 30.6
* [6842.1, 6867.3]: 30.3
